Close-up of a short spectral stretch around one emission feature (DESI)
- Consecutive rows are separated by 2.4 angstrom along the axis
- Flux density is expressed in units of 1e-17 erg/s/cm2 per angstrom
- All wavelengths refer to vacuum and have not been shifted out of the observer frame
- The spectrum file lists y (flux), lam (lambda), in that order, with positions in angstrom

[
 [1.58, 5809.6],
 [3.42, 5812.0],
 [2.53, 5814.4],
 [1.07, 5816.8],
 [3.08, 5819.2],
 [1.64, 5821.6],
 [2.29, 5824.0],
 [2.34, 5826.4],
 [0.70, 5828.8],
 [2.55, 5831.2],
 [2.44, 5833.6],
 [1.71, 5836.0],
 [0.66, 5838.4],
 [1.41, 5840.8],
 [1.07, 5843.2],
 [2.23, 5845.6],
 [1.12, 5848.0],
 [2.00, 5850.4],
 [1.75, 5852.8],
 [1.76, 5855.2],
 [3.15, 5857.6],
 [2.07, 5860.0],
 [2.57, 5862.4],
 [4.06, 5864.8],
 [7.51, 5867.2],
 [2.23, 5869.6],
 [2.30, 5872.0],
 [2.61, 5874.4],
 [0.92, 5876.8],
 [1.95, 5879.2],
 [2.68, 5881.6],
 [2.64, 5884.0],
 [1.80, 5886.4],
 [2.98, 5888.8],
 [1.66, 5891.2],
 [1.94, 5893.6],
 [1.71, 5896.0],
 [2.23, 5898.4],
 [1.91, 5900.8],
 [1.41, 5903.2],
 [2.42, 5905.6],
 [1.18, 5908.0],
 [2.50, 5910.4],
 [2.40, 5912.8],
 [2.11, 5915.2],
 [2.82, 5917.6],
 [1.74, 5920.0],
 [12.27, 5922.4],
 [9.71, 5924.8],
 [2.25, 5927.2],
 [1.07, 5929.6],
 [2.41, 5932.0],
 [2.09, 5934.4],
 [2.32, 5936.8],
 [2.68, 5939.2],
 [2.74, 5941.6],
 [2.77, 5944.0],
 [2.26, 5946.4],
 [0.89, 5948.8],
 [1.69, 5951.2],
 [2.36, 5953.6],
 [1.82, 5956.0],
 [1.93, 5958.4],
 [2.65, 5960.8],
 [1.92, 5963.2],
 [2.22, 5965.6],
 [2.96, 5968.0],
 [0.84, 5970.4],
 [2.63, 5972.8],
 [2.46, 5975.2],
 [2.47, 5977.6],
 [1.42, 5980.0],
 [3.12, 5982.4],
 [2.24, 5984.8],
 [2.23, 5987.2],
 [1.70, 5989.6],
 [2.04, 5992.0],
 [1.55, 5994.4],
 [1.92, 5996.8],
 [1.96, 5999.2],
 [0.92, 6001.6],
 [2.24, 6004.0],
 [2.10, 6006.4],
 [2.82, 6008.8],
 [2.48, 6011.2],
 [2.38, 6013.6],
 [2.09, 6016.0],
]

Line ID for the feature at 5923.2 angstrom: [O III] 5007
